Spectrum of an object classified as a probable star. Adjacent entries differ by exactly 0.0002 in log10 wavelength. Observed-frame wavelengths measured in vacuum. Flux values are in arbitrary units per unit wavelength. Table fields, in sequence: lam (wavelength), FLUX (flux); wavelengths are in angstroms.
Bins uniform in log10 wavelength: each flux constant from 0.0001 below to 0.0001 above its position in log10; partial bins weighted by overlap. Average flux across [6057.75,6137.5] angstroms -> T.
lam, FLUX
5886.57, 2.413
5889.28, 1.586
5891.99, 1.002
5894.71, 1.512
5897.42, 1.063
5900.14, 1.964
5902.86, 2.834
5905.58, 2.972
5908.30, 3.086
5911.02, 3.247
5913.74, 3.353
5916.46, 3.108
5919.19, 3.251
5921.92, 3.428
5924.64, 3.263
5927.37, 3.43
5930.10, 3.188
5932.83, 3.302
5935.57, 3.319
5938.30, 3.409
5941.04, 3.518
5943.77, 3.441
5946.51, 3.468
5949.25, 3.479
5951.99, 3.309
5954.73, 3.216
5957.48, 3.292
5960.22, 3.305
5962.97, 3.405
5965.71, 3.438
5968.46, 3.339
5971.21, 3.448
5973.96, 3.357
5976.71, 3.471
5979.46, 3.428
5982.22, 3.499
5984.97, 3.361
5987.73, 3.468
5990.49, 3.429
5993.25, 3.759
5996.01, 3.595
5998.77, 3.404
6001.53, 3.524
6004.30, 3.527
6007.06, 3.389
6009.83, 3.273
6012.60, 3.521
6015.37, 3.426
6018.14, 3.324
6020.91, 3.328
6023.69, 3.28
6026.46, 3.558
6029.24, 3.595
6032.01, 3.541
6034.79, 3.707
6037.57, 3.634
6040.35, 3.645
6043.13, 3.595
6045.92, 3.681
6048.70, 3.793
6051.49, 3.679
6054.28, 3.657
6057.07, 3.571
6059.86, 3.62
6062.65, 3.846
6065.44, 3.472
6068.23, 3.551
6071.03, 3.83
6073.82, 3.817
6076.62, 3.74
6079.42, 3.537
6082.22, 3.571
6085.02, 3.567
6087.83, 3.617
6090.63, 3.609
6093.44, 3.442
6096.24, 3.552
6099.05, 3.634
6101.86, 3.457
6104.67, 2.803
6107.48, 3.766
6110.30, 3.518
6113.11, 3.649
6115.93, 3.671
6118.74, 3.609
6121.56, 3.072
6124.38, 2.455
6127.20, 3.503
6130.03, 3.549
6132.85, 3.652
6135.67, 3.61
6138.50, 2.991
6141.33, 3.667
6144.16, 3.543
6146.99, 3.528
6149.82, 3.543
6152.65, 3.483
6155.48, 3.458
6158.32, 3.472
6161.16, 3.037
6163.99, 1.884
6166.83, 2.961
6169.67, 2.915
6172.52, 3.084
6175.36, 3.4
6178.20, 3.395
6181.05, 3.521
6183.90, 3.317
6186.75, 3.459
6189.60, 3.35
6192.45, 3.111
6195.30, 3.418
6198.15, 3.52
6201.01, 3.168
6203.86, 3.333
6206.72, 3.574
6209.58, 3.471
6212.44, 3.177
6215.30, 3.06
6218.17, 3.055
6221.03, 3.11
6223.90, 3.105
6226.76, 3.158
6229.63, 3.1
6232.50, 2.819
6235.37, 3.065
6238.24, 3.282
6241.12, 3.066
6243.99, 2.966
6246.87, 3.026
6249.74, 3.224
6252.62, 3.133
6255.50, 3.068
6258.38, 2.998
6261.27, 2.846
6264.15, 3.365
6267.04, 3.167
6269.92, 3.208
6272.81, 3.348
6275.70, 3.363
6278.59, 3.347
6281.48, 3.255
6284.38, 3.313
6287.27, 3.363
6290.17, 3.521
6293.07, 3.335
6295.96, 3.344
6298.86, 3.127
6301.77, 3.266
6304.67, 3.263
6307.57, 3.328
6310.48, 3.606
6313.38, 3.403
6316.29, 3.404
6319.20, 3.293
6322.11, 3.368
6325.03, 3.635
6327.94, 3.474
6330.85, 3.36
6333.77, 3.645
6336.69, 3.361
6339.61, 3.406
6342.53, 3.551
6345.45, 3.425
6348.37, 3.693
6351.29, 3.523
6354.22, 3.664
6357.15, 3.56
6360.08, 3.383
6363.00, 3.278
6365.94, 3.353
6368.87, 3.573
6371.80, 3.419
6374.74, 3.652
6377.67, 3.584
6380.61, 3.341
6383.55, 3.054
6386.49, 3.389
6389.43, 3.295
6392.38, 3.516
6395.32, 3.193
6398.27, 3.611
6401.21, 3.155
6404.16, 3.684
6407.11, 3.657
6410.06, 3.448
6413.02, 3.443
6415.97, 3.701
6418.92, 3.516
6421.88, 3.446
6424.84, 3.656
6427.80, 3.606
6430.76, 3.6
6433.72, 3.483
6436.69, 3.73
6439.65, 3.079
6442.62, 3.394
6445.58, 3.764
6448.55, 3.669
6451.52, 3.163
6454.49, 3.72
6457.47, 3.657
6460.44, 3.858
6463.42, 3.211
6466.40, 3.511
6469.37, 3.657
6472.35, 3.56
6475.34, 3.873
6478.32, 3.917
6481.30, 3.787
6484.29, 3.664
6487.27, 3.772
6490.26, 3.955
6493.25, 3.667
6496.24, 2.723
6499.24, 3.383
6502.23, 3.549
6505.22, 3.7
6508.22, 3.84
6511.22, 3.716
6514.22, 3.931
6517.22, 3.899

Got 3.52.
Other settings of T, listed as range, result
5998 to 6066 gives 3.55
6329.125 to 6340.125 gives 3.45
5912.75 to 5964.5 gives 3.34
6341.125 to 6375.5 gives 3.5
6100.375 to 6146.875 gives 3.41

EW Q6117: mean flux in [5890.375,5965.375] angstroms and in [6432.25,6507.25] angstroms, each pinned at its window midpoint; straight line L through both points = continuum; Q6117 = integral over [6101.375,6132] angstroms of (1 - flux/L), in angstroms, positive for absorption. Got -1.6 angstroms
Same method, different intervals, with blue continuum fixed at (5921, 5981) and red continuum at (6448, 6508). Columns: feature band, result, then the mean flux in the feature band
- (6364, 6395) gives 1.34 angstroms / 3.41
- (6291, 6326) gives 1.65 angstroms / 3.36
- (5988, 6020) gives -0.66 angstroms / 3.47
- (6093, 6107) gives 0.17 angstroms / 3.4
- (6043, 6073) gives -2.17 angstroms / 3.67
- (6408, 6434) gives 0.21 angstroms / 3.55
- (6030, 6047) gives -1.09 angstroms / 3.63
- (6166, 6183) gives 1.21 angstroms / 3.22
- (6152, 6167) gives 1.87 angstroms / 3.03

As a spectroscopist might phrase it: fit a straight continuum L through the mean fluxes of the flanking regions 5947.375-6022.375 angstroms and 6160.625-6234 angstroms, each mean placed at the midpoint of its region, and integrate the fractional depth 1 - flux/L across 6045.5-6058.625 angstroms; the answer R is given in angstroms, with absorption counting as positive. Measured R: -1.3 angstroms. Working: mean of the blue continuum 3.42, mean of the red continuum 3.18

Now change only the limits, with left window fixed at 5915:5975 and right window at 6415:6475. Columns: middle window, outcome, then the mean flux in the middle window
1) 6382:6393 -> 0.72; 3.3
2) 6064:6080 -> -1.23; 3.67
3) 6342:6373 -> 0.23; 3.49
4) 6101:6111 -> 0.13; 3.37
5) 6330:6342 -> 0.18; 3.45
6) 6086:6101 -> -0.68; 3.57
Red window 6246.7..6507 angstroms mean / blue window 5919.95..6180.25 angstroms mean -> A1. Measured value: 1.00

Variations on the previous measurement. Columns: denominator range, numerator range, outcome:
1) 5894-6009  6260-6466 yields 1.06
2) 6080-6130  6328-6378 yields 1.01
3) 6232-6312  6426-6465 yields 1.10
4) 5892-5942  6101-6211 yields 1.15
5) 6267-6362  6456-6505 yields 1.06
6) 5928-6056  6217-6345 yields 0.94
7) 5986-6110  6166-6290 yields 0.90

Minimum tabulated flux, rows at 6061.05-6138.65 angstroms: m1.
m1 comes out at 2.455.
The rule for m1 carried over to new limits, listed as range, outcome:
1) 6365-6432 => 3.054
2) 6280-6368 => 3.127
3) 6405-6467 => 3.079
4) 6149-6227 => 1.884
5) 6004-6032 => 3.273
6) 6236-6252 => 2.966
